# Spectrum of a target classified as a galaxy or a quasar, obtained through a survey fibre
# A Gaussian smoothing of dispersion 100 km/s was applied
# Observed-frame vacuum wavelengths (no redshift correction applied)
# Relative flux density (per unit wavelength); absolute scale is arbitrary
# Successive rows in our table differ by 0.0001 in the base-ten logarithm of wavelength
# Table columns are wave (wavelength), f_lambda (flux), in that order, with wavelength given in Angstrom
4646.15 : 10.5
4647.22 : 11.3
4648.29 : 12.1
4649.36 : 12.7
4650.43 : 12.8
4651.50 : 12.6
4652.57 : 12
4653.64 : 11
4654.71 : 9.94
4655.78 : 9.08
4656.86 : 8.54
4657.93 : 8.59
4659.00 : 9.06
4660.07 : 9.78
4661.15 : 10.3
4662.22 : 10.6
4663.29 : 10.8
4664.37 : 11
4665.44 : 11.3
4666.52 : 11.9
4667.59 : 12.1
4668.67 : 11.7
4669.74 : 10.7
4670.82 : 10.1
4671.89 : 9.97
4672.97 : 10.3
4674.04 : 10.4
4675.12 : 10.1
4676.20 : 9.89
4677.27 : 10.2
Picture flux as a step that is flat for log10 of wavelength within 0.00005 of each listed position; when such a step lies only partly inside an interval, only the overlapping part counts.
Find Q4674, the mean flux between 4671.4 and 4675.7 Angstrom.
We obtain 10.2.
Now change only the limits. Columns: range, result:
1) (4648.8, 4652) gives 12.7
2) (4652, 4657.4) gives 10.1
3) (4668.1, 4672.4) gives 10.6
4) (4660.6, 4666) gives 10.8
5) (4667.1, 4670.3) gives 11.5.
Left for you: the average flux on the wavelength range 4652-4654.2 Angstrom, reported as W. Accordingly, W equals 11.5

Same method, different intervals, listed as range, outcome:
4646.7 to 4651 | 12.2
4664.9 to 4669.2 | 11.7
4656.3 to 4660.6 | 8.99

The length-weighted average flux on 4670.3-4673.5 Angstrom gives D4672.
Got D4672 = 10.1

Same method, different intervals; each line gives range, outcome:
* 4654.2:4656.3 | 9.52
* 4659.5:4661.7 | 10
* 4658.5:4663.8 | 10.1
